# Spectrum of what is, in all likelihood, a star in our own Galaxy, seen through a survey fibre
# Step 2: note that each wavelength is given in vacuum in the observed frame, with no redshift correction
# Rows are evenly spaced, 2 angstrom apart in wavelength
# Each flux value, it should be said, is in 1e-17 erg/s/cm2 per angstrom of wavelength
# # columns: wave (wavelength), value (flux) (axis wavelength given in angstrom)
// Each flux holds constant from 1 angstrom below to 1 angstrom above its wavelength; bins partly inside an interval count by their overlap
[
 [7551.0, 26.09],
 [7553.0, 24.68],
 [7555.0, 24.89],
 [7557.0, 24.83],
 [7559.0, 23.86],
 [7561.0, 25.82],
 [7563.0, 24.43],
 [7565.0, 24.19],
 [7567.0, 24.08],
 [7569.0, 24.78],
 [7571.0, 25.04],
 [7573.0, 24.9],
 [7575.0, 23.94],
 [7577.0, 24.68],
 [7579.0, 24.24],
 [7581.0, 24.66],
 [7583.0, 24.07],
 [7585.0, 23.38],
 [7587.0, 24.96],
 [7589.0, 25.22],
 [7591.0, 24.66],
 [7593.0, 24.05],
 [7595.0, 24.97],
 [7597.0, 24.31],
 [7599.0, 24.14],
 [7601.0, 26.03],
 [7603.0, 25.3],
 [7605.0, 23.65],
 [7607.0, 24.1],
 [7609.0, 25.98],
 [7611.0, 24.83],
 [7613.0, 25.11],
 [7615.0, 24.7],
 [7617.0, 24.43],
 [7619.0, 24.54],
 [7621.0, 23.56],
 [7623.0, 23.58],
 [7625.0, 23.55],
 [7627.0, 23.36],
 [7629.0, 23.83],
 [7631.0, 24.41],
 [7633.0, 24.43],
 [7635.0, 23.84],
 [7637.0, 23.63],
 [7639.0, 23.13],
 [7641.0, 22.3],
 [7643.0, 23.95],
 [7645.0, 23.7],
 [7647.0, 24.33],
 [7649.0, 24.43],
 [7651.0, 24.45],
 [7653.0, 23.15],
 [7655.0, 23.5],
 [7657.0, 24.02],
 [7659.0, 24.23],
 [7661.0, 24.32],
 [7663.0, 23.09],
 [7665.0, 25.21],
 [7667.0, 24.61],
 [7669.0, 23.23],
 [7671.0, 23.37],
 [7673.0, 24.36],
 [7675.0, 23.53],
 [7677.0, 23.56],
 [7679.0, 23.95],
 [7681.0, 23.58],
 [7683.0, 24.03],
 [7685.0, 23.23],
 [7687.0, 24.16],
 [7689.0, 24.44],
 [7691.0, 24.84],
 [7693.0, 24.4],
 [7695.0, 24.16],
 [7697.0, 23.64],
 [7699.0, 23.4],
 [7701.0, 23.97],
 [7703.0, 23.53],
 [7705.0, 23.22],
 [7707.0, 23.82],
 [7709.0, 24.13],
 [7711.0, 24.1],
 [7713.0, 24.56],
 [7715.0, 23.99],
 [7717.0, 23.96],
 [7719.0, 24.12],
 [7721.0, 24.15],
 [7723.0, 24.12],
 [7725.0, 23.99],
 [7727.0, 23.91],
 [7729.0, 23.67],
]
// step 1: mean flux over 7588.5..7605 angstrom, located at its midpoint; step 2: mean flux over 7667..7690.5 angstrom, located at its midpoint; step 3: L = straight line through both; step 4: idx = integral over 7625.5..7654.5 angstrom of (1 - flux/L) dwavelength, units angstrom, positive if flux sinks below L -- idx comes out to 0.6 angstrom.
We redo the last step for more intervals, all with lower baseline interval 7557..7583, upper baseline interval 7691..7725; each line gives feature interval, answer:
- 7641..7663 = 0.3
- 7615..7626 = 0.2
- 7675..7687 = 0.2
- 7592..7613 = -0.3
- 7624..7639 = 0.3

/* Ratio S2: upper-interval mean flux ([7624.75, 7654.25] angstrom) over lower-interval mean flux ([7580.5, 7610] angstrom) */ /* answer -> 1.0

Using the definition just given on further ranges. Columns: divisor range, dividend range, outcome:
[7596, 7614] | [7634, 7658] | 0.95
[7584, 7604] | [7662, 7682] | 0.97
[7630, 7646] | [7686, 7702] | 1.02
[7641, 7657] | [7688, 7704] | 1.01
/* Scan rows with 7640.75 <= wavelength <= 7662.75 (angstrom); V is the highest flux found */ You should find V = 24.45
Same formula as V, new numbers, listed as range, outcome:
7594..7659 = 26.03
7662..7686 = 25.21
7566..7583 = 25.04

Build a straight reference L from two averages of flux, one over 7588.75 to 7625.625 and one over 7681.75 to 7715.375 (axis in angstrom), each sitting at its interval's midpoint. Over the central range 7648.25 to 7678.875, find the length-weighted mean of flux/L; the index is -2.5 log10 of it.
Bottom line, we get 0.01 mag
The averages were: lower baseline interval 24.6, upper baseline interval 24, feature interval 23.9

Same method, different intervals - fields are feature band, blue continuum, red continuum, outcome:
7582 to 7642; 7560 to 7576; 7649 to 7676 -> 0.00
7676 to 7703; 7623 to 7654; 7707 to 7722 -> 0.00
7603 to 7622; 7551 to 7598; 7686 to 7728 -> -0.01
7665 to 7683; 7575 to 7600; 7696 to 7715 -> 0.01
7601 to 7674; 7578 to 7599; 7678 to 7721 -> 0.01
